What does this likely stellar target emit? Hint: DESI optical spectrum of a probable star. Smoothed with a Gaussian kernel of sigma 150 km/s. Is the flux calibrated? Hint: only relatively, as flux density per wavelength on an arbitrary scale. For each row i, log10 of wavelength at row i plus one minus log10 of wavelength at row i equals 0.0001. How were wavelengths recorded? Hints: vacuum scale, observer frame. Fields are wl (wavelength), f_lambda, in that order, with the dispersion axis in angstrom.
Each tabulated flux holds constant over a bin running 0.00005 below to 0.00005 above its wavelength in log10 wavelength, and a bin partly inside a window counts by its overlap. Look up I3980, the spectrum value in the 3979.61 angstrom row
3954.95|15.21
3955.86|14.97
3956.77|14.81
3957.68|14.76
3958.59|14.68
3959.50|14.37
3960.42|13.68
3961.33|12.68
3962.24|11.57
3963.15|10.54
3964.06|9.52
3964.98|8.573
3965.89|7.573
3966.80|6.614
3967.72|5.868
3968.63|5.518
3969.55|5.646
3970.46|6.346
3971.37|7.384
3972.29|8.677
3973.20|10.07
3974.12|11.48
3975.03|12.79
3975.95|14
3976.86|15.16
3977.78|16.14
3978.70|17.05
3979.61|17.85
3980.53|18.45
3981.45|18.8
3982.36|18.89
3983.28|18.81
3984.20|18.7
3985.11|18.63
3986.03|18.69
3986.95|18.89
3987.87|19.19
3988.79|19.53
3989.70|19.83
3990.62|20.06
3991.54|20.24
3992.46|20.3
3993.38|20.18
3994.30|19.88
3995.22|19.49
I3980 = 17.85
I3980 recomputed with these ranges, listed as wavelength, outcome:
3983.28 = 18.81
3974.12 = 11.48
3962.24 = 11.57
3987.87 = 19.19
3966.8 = 6.614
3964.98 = 8.573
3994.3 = 19.88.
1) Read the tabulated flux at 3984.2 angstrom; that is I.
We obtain 18.7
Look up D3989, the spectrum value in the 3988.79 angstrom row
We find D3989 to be 19.53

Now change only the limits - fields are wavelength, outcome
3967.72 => 5.868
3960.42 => 13.68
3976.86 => 15.16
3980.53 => 18.45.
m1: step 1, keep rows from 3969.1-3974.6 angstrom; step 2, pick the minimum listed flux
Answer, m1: 5.646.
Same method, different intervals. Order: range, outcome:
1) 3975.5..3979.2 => 14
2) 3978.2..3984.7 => 17.05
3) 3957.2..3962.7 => 11.57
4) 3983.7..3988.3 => 18.63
